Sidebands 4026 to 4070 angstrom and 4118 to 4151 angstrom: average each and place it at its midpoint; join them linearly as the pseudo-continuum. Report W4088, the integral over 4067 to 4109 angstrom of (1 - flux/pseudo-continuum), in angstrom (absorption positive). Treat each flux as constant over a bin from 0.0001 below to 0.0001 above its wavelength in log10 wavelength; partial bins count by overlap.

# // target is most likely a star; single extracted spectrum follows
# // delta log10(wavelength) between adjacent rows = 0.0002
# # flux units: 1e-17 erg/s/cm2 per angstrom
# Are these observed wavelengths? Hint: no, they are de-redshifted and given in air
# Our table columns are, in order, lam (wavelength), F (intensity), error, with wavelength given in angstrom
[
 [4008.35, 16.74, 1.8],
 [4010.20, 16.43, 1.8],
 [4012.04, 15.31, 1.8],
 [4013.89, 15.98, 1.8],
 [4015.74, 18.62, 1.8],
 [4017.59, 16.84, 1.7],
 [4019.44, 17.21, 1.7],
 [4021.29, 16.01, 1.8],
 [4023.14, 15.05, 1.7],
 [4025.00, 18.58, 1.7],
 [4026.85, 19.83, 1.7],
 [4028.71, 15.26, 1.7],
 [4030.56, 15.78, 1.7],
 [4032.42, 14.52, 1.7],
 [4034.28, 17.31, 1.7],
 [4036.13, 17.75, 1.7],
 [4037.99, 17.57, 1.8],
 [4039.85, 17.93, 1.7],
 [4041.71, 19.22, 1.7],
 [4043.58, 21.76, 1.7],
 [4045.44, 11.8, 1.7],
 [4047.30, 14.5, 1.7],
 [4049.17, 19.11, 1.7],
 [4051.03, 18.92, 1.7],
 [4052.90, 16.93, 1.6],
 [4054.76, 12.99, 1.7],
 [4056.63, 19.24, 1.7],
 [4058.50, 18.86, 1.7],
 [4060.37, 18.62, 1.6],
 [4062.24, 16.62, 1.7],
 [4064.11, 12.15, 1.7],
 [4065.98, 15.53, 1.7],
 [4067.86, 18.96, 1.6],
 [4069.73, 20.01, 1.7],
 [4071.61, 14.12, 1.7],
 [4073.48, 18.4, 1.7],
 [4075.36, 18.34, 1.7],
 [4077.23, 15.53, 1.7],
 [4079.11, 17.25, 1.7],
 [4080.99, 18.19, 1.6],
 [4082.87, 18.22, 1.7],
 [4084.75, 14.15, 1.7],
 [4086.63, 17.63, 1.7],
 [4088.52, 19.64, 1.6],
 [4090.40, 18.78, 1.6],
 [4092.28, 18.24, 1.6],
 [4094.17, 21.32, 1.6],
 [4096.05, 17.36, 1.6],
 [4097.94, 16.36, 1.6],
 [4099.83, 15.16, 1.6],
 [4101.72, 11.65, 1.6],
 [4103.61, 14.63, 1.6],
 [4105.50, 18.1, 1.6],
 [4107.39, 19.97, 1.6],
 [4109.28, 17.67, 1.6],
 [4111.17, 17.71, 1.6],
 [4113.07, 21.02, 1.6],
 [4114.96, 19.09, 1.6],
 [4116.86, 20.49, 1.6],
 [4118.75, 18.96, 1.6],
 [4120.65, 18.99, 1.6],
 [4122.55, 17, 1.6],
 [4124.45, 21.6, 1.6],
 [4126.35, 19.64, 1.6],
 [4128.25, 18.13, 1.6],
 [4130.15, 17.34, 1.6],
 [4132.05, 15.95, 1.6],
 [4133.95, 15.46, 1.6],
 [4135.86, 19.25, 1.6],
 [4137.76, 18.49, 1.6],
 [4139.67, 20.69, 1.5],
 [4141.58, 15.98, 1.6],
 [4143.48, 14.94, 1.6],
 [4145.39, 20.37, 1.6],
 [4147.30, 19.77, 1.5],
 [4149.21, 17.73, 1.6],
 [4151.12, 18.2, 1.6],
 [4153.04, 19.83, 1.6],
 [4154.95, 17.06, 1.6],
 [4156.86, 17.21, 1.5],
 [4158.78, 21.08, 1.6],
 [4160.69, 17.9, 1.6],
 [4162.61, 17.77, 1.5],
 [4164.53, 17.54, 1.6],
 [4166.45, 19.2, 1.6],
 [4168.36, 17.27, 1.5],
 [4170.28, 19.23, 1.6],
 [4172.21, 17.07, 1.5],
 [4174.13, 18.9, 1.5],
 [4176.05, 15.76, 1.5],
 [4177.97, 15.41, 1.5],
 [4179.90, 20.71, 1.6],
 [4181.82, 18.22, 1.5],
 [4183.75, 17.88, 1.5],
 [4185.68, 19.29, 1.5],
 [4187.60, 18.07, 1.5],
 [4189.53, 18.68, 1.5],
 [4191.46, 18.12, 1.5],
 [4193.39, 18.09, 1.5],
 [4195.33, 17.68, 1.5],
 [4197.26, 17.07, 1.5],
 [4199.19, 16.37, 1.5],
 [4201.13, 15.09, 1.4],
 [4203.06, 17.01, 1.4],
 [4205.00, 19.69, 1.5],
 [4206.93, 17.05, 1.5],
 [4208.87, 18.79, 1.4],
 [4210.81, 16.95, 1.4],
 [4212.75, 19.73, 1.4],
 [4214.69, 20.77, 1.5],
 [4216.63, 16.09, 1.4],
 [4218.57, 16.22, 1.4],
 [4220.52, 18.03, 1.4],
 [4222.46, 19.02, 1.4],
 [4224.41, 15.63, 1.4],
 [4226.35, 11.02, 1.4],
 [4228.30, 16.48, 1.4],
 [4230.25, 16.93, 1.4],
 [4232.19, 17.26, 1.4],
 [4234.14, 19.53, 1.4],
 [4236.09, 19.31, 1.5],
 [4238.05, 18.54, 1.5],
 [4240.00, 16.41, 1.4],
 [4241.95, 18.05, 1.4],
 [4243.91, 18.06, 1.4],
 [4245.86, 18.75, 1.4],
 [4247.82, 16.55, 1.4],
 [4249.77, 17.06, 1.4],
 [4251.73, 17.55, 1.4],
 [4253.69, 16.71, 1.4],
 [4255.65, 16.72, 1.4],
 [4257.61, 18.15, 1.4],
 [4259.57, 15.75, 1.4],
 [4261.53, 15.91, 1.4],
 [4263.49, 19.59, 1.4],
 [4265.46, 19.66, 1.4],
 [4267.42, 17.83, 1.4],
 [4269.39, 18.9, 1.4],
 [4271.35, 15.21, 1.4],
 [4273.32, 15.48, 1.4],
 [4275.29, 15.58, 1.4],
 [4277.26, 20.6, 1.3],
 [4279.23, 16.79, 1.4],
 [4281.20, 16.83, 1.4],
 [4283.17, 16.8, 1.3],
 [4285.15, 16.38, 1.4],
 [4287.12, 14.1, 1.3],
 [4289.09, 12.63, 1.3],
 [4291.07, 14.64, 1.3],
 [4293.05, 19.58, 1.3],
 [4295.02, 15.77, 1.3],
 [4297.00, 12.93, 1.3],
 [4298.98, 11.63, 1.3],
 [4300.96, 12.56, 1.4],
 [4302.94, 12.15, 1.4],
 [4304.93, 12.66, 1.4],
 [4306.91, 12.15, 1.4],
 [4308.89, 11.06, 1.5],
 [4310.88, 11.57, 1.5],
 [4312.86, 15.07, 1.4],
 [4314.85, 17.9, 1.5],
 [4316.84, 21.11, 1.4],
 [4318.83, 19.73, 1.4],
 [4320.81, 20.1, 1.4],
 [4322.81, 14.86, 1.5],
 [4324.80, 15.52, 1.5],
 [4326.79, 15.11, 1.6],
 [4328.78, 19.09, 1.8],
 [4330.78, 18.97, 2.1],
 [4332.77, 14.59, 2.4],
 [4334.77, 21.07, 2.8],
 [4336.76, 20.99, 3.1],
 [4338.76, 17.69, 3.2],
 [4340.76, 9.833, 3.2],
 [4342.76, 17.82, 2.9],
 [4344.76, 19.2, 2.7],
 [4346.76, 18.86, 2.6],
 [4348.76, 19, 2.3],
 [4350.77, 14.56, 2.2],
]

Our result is 0.6 angstrom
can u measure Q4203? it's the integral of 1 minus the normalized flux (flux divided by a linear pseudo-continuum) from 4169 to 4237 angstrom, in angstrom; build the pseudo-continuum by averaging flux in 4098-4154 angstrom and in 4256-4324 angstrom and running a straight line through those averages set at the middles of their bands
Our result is -2.3 angstrom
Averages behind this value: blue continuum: 18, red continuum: 15.9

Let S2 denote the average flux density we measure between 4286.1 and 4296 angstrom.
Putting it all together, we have 15.4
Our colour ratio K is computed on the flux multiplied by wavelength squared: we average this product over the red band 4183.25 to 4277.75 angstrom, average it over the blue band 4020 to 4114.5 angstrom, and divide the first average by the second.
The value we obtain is 1.1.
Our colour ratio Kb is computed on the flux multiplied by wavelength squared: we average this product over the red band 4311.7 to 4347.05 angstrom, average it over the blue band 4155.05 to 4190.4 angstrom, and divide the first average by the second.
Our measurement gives 1.0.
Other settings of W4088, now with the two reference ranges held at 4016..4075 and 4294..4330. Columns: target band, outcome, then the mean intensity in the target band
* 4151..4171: -2.7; 18.4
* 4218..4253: -3.6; 17.3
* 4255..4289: -3.5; 17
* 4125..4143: -1.6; 17.9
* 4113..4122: -1.6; 19.5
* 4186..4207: -2.2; 17.6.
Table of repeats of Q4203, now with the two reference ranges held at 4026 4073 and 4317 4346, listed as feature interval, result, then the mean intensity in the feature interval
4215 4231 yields 0.93 angstrom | 16.4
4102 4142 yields -2.66 angstrom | 18.3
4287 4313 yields 6.13 angstrom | 13.4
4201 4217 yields -0.72 angstrom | 18.1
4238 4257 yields 0.02 angstrom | 17.4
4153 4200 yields -2.05 angstrom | 18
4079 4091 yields -0.42 angstrom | 17.7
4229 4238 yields -0.44 angstrom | 18.2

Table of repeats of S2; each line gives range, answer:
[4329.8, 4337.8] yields 18.9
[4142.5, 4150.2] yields 18.2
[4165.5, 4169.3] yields 18.3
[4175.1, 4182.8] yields 17.5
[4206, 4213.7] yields 18.1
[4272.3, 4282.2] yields 17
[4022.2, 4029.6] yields 17.2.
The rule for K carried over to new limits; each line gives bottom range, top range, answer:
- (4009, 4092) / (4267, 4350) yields 1.07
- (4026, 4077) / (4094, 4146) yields 1.08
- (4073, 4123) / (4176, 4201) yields 1.04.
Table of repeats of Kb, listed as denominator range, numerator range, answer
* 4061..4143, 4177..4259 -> 1.05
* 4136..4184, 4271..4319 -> 0.89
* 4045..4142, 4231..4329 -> 1.02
